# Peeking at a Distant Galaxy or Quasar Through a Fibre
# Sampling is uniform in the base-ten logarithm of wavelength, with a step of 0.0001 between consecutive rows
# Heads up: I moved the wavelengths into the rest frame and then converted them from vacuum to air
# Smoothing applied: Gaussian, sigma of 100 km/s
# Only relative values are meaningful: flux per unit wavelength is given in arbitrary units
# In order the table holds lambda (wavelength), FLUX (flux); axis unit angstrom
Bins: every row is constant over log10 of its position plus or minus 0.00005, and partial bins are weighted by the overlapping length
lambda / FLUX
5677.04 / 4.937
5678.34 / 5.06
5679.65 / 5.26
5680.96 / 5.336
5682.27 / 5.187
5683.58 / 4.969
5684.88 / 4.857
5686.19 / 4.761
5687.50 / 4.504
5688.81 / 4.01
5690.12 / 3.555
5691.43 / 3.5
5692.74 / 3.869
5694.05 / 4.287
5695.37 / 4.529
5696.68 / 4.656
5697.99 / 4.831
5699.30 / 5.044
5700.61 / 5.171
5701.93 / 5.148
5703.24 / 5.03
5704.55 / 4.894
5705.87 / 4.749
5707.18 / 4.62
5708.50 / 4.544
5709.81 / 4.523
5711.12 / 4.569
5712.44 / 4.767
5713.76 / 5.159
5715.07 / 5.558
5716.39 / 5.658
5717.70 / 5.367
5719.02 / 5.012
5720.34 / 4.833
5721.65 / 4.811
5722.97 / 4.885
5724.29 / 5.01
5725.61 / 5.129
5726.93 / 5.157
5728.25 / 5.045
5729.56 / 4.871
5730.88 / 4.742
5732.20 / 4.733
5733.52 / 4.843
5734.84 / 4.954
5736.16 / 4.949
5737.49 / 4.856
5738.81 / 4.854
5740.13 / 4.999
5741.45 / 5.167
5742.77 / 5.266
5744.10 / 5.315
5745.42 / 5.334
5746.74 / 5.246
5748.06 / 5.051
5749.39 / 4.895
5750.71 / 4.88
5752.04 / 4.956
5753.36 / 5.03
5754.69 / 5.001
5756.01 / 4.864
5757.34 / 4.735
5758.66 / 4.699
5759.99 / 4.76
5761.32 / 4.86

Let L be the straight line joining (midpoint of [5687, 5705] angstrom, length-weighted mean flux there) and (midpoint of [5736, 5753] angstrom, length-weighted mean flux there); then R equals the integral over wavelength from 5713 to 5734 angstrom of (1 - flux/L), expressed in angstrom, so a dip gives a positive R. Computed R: -1.0 angstrom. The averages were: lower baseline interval 4.5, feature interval 5.05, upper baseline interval 5.06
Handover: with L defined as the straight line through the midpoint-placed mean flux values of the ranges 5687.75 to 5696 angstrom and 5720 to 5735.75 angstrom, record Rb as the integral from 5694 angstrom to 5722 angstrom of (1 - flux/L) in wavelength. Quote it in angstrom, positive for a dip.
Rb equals -3.3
